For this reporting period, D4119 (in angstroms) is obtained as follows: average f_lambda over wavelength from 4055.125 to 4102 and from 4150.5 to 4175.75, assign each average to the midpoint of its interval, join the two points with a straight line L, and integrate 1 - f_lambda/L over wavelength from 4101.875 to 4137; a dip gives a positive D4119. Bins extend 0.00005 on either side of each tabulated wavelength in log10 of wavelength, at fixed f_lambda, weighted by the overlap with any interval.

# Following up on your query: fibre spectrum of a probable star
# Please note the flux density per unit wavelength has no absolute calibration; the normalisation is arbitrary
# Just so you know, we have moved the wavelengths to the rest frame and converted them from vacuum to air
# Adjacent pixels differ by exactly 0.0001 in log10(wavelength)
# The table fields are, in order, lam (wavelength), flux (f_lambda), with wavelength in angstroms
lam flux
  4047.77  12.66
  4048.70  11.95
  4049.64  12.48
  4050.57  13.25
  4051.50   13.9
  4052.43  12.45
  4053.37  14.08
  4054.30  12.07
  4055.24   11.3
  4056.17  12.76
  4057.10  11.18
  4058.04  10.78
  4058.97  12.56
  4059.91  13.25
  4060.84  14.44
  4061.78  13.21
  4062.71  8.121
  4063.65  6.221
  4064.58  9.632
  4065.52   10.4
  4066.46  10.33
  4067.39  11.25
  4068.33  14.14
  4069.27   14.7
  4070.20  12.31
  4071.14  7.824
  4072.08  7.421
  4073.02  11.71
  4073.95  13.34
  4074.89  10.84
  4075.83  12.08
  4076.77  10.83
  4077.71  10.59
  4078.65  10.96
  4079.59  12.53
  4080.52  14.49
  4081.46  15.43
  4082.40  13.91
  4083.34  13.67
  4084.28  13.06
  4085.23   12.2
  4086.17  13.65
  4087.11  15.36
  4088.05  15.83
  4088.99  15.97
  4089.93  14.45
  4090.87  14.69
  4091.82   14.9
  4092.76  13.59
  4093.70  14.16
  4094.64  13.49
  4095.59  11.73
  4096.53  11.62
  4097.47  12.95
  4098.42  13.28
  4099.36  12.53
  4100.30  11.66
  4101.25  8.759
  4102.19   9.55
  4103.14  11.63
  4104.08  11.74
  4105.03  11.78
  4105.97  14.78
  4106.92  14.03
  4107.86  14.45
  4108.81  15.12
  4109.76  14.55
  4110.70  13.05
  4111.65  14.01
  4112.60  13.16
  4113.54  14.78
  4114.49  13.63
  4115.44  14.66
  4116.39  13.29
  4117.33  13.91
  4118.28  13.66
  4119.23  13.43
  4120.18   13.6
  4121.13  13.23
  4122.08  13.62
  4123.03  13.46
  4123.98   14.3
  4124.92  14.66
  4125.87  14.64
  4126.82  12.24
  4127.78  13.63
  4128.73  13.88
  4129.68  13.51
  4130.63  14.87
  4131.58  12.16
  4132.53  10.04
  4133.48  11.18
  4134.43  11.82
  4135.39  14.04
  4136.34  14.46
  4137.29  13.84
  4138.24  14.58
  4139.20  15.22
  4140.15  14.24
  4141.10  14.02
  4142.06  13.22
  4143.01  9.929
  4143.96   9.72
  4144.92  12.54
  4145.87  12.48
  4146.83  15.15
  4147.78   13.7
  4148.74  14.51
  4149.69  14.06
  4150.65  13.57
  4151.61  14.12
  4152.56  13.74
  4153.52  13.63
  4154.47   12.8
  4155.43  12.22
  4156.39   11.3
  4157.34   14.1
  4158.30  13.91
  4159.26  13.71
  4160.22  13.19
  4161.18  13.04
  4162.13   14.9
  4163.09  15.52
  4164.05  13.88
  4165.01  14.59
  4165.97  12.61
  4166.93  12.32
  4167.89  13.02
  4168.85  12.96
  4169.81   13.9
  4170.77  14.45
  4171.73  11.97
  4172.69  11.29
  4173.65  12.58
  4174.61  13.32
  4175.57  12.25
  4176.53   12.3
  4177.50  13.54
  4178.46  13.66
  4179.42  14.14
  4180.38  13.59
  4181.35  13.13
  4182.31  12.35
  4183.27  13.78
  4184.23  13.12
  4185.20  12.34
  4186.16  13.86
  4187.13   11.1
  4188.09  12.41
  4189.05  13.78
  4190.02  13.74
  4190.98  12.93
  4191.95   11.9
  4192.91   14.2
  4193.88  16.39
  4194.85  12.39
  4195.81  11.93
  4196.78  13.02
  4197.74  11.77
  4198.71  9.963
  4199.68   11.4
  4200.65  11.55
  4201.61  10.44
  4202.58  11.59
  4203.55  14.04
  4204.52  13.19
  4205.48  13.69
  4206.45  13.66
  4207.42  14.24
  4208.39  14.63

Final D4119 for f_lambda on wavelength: -1.6 angstroms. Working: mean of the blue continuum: 12.3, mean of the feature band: 13.4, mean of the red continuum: 13.3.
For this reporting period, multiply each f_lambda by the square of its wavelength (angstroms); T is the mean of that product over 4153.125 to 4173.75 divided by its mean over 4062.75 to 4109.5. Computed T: 1.1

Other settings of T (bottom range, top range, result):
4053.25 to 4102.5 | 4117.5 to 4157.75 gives 1.11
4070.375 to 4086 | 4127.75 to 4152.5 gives 1.14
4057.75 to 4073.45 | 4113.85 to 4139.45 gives 1.26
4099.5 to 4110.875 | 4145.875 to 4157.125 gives 1.10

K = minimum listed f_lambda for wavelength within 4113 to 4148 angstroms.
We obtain 9.72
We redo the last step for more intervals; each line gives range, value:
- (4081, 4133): 8.759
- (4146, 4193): 11.1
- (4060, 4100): 6.221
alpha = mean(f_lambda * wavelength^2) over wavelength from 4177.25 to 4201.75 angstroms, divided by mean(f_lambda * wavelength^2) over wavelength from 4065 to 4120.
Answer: 1.04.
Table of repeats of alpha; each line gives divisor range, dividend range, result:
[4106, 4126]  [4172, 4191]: 0.96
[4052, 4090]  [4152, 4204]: 1.12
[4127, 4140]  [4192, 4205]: 0.96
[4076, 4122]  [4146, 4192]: 1.03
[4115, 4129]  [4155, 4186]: 0.99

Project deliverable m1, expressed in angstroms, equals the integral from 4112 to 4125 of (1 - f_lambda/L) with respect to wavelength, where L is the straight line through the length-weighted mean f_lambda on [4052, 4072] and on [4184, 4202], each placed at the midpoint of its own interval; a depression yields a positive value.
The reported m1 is -2.0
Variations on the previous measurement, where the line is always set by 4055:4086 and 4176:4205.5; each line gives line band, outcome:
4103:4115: -1.5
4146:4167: -2.0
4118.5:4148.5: -2.4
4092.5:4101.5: -0.3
